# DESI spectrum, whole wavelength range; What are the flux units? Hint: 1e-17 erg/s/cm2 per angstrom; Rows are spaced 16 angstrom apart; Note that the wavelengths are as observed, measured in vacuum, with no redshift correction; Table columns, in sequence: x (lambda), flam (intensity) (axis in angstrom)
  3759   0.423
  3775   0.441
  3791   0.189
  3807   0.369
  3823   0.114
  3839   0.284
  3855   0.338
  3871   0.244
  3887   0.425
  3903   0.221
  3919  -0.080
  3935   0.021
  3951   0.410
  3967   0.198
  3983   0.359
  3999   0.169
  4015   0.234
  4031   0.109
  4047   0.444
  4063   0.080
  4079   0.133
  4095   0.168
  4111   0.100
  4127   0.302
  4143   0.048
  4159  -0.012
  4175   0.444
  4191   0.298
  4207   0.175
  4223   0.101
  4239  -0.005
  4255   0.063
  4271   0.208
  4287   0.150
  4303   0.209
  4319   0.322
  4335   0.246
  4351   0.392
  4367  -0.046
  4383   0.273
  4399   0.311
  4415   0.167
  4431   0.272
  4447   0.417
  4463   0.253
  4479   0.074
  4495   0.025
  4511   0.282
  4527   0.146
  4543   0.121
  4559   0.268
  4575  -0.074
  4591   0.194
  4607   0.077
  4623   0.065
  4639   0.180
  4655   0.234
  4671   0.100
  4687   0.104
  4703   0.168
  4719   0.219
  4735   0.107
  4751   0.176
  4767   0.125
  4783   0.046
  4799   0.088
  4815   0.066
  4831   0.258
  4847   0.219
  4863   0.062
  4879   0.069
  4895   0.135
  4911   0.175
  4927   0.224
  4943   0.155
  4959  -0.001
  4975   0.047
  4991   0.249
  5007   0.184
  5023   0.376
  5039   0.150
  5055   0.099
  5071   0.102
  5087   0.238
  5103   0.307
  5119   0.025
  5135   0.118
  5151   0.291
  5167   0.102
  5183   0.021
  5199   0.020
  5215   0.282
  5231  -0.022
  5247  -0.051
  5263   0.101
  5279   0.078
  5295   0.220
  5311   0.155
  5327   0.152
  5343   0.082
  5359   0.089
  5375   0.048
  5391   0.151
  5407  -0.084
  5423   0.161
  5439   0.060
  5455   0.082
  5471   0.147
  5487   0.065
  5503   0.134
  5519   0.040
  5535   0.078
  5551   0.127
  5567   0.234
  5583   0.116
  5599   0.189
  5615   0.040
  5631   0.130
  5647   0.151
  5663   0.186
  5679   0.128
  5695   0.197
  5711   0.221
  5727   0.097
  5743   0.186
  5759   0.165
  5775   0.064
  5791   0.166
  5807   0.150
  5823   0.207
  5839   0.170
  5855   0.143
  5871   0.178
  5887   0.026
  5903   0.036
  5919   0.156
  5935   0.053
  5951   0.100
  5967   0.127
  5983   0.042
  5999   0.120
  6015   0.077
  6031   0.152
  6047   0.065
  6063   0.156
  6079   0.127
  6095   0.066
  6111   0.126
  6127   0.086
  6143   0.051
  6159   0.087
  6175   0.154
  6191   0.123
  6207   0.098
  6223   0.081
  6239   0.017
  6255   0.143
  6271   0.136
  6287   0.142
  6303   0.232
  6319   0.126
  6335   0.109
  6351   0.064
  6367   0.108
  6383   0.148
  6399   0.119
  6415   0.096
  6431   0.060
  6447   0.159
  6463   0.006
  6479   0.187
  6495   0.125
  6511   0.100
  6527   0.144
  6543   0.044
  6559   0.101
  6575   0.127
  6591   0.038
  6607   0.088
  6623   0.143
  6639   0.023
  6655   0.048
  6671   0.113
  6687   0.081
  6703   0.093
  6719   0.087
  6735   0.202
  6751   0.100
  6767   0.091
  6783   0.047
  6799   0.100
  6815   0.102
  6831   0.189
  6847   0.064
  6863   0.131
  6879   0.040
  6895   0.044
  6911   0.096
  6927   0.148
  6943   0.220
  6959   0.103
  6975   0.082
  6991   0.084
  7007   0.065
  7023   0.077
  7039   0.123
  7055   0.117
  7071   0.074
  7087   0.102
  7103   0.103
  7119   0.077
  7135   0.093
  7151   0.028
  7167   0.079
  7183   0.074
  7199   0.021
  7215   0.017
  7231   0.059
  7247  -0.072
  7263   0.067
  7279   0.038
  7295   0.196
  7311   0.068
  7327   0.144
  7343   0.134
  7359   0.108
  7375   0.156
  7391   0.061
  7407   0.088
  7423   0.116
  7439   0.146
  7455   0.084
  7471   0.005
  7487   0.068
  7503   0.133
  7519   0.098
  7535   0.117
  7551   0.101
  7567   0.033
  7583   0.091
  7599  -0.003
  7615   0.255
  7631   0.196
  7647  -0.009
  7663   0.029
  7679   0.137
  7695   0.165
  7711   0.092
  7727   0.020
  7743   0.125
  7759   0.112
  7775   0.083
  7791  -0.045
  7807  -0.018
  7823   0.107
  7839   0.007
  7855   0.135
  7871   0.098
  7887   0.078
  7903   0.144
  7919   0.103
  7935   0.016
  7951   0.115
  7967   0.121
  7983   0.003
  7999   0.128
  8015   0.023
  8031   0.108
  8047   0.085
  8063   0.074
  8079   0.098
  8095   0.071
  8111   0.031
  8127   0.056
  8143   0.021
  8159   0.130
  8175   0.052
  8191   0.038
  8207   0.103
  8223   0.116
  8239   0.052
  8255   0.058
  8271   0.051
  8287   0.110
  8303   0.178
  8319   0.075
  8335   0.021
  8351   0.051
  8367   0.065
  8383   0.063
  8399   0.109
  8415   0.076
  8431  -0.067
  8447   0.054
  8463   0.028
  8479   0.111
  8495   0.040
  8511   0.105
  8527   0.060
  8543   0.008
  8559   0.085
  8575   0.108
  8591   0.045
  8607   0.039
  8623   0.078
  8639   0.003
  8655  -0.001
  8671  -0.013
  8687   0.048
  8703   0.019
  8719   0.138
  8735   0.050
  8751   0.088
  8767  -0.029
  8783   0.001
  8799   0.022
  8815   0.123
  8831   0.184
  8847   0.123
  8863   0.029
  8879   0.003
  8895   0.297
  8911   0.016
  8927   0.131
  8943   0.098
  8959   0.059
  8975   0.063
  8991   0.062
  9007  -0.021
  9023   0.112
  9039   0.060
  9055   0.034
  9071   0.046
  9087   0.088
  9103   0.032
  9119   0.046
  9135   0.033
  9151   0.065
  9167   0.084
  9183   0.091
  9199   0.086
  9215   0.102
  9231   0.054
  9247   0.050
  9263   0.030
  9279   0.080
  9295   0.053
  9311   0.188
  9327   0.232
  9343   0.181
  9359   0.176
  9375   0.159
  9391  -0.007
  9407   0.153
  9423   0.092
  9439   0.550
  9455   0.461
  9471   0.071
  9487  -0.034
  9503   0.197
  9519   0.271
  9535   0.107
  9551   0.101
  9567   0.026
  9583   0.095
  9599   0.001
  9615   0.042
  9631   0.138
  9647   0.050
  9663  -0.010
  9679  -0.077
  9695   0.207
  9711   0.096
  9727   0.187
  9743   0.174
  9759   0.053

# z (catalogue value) 1.534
